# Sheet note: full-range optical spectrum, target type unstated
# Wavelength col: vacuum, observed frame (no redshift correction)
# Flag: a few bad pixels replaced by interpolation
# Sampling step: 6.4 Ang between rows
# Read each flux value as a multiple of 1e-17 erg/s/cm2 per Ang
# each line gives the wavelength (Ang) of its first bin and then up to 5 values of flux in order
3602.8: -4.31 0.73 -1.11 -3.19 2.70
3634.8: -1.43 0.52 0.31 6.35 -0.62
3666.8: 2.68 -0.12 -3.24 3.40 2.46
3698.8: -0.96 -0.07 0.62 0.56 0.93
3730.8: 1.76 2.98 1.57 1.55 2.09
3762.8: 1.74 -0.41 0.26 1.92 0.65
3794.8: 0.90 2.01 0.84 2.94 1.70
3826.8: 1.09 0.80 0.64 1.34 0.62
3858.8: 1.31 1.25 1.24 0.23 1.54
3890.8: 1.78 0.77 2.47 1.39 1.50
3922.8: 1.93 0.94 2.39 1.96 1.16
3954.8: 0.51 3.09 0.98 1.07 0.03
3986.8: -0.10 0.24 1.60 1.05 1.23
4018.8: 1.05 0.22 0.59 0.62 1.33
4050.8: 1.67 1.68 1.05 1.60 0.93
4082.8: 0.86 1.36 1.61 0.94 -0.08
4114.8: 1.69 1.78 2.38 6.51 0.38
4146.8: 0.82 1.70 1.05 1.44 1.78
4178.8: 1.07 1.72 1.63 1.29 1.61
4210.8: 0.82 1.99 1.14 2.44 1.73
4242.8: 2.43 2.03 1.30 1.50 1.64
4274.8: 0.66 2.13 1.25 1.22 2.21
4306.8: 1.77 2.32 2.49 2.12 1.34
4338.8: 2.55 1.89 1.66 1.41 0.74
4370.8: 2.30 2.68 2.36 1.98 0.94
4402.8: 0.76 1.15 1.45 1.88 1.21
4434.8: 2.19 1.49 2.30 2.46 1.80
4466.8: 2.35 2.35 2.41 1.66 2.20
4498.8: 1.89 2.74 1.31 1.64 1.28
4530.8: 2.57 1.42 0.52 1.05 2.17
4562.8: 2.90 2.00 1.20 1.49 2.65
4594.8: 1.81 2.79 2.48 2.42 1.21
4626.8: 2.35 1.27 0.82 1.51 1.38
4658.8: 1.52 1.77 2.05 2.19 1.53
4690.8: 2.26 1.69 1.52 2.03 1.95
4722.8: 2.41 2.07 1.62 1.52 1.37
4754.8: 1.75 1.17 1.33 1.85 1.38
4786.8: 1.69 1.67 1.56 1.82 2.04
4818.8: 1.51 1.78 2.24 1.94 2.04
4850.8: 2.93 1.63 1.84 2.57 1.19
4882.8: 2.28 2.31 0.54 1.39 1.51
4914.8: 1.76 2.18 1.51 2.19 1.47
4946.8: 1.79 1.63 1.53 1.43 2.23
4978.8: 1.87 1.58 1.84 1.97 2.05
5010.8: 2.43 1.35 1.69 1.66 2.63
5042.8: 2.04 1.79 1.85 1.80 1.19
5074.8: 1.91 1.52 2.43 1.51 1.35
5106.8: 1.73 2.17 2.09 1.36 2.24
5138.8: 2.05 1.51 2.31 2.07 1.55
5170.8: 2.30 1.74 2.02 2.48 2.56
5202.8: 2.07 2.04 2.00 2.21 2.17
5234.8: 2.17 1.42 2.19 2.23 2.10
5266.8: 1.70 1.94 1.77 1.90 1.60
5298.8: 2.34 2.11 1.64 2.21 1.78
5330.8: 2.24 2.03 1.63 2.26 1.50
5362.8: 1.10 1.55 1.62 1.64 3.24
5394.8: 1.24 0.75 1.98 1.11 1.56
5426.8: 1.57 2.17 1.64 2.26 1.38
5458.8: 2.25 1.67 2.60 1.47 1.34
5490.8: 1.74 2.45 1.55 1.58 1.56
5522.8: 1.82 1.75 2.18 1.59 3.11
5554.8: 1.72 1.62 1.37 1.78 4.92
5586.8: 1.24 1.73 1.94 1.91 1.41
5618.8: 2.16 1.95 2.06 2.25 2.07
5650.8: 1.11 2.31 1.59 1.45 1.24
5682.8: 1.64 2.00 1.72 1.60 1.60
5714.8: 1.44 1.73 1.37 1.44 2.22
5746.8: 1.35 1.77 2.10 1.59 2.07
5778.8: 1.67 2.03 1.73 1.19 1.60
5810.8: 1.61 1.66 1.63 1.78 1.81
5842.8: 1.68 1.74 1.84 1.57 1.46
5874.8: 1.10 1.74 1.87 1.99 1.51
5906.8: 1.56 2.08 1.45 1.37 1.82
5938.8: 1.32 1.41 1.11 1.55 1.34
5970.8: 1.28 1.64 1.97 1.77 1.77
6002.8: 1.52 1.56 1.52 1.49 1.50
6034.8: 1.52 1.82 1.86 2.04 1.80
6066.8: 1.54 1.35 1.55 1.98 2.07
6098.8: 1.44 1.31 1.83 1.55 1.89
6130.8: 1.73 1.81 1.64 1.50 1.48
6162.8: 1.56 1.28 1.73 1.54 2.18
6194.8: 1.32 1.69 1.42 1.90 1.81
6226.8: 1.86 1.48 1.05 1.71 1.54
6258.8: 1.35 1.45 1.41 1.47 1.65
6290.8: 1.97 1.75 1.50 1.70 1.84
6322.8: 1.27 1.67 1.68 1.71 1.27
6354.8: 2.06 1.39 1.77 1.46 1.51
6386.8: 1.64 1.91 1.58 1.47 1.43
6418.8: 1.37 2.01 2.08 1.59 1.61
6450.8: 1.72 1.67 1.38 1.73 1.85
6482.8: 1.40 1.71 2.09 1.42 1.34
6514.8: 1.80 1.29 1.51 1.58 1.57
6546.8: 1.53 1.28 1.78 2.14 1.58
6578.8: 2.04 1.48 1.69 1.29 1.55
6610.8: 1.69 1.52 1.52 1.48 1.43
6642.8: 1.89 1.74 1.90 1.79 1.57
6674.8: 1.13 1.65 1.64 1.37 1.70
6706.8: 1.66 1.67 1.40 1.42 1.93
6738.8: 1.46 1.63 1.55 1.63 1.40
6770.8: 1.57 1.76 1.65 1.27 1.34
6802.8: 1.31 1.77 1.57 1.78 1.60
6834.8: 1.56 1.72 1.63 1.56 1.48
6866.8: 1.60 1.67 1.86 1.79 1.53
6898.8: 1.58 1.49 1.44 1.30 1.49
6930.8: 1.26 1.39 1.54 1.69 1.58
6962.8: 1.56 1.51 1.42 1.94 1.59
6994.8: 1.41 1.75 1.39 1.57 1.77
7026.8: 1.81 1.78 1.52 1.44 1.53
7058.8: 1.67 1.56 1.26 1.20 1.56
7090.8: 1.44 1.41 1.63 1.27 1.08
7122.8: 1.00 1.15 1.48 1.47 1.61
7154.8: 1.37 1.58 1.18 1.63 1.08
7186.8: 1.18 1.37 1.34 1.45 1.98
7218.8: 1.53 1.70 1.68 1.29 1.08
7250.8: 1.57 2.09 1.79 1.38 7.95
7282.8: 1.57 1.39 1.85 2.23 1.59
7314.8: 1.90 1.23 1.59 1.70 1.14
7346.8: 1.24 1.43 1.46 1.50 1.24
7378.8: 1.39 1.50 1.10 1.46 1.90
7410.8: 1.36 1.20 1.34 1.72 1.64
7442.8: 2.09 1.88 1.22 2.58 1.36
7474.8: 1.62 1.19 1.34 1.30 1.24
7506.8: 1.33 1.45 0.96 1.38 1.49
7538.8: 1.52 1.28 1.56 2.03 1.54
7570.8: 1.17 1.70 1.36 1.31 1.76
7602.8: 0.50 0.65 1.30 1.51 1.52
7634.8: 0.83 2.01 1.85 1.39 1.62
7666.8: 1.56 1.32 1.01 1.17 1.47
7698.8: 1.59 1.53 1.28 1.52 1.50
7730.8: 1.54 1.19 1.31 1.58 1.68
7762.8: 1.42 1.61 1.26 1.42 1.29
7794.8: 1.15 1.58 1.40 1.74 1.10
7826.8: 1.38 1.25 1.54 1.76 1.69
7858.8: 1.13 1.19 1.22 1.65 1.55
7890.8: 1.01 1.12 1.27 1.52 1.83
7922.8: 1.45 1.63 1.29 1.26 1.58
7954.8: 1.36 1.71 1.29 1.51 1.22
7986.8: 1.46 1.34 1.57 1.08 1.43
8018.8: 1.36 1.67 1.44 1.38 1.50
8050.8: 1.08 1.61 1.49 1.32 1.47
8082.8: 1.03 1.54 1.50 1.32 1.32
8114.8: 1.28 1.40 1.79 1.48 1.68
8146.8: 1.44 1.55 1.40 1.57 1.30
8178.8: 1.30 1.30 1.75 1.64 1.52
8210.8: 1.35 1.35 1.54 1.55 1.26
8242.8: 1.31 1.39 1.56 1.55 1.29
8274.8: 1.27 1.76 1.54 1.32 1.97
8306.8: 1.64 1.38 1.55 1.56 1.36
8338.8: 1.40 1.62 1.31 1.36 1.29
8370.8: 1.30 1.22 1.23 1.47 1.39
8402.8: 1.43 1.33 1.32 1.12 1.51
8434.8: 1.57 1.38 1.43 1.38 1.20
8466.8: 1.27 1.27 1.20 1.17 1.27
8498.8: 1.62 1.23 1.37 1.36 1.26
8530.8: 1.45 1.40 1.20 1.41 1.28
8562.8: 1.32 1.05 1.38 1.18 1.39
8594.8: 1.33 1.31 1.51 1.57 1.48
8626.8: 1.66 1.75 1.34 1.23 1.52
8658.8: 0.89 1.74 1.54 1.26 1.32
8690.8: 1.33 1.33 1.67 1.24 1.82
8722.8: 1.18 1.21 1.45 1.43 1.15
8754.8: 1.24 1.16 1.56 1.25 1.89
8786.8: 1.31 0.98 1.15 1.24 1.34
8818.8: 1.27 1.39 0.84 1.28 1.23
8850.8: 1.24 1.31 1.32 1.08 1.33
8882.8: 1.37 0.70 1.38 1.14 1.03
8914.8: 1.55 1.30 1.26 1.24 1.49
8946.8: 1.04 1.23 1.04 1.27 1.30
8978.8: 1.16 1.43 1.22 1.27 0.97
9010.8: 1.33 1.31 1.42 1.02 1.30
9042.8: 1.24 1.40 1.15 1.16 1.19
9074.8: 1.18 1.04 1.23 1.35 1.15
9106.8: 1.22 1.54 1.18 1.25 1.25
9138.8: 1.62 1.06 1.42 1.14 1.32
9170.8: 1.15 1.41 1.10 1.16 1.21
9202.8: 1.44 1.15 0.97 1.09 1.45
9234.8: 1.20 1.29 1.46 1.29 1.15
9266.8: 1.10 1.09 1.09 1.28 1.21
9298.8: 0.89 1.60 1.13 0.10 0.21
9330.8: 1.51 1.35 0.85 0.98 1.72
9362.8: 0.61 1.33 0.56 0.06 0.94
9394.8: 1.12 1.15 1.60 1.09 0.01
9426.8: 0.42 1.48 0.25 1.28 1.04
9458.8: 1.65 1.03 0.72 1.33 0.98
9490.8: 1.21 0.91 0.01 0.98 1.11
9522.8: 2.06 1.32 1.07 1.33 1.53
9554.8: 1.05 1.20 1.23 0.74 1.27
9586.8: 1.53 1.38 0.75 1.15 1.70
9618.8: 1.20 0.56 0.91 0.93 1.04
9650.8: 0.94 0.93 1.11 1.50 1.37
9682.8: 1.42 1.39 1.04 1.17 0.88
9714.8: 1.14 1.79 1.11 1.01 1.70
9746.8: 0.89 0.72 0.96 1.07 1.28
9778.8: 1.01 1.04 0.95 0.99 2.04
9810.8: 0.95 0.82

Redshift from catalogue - 0.11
